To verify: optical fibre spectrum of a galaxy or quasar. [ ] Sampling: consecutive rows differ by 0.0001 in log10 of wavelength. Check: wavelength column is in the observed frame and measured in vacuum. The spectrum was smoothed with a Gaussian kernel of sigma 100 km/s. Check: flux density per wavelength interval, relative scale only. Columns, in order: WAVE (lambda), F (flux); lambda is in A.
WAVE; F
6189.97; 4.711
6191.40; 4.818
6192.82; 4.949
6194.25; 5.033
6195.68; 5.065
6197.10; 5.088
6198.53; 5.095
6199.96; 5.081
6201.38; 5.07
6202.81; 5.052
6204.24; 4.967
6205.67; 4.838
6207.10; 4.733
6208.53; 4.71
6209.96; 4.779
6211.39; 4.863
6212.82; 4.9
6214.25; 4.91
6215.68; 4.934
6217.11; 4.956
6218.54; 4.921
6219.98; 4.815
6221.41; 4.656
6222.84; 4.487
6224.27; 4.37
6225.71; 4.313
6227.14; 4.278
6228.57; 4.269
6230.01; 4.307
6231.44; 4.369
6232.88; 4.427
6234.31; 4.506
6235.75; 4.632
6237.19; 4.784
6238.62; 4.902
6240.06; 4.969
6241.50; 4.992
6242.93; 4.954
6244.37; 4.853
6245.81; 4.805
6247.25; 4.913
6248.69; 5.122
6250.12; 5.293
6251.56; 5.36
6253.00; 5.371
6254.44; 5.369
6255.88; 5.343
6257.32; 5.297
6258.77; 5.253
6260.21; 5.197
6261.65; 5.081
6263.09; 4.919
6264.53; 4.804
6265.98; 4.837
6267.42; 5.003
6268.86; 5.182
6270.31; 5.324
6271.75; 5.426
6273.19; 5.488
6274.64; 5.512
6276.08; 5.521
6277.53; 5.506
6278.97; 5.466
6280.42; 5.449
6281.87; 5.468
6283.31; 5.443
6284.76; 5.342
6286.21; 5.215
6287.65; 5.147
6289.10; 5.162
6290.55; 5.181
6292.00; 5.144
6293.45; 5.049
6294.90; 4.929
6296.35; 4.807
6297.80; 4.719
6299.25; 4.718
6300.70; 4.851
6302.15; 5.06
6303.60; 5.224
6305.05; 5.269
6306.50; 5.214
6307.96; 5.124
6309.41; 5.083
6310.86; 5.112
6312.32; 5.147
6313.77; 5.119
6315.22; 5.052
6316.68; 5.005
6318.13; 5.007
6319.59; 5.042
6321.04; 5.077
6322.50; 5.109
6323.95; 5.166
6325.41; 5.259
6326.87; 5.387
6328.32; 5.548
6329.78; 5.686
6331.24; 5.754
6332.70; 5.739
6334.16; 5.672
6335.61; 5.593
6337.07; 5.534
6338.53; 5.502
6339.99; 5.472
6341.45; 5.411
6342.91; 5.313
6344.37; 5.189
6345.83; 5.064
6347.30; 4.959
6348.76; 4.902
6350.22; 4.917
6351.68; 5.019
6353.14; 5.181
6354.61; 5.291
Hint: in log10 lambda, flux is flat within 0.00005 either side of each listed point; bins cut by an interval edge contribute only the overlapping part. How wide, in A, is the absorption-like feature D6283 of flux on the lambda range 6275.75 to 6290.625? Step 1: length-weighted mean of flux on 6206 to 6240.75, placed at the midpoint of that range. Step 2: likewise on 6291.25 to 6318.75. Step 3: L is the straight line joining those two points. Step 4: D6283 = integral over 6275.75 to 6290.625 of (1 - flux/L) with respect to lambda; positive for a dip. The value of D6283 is -1.3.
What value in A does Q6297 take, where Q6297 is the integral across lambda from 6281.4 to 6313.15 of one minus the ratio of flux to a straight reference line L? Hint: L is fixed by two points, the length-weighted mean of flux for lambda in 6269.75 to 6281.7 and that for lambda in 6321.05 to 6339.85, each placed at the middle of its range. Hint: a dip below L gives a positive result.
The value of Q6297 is 2.1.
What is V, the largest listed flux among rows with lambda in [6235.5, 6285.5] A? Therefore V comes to 5.521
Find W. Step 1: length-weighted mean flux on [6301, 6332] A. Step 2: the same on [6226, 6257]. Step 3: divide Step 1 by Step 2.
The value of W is 1.07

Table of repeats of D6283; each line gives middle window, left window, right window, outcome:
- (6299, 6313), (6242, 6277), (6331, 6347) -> 0.65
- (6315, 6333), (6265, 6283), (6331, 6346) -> 0.54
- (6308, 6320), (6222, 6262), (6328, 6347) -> 0.57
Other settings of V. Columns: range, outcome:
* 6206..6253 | 5.371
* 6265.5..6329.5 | 5.548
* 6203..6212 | 4.967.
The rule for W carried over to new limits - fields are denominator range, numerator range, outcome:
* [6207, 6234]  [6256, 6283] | 1.14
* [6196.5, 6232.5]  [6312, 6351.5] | 1.11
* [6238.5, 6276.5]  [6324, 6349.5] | 1.05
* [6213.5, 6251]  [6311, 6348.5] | 1.12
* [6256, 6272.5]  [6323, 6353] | 1.04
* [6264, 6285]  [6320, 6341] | 1.03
